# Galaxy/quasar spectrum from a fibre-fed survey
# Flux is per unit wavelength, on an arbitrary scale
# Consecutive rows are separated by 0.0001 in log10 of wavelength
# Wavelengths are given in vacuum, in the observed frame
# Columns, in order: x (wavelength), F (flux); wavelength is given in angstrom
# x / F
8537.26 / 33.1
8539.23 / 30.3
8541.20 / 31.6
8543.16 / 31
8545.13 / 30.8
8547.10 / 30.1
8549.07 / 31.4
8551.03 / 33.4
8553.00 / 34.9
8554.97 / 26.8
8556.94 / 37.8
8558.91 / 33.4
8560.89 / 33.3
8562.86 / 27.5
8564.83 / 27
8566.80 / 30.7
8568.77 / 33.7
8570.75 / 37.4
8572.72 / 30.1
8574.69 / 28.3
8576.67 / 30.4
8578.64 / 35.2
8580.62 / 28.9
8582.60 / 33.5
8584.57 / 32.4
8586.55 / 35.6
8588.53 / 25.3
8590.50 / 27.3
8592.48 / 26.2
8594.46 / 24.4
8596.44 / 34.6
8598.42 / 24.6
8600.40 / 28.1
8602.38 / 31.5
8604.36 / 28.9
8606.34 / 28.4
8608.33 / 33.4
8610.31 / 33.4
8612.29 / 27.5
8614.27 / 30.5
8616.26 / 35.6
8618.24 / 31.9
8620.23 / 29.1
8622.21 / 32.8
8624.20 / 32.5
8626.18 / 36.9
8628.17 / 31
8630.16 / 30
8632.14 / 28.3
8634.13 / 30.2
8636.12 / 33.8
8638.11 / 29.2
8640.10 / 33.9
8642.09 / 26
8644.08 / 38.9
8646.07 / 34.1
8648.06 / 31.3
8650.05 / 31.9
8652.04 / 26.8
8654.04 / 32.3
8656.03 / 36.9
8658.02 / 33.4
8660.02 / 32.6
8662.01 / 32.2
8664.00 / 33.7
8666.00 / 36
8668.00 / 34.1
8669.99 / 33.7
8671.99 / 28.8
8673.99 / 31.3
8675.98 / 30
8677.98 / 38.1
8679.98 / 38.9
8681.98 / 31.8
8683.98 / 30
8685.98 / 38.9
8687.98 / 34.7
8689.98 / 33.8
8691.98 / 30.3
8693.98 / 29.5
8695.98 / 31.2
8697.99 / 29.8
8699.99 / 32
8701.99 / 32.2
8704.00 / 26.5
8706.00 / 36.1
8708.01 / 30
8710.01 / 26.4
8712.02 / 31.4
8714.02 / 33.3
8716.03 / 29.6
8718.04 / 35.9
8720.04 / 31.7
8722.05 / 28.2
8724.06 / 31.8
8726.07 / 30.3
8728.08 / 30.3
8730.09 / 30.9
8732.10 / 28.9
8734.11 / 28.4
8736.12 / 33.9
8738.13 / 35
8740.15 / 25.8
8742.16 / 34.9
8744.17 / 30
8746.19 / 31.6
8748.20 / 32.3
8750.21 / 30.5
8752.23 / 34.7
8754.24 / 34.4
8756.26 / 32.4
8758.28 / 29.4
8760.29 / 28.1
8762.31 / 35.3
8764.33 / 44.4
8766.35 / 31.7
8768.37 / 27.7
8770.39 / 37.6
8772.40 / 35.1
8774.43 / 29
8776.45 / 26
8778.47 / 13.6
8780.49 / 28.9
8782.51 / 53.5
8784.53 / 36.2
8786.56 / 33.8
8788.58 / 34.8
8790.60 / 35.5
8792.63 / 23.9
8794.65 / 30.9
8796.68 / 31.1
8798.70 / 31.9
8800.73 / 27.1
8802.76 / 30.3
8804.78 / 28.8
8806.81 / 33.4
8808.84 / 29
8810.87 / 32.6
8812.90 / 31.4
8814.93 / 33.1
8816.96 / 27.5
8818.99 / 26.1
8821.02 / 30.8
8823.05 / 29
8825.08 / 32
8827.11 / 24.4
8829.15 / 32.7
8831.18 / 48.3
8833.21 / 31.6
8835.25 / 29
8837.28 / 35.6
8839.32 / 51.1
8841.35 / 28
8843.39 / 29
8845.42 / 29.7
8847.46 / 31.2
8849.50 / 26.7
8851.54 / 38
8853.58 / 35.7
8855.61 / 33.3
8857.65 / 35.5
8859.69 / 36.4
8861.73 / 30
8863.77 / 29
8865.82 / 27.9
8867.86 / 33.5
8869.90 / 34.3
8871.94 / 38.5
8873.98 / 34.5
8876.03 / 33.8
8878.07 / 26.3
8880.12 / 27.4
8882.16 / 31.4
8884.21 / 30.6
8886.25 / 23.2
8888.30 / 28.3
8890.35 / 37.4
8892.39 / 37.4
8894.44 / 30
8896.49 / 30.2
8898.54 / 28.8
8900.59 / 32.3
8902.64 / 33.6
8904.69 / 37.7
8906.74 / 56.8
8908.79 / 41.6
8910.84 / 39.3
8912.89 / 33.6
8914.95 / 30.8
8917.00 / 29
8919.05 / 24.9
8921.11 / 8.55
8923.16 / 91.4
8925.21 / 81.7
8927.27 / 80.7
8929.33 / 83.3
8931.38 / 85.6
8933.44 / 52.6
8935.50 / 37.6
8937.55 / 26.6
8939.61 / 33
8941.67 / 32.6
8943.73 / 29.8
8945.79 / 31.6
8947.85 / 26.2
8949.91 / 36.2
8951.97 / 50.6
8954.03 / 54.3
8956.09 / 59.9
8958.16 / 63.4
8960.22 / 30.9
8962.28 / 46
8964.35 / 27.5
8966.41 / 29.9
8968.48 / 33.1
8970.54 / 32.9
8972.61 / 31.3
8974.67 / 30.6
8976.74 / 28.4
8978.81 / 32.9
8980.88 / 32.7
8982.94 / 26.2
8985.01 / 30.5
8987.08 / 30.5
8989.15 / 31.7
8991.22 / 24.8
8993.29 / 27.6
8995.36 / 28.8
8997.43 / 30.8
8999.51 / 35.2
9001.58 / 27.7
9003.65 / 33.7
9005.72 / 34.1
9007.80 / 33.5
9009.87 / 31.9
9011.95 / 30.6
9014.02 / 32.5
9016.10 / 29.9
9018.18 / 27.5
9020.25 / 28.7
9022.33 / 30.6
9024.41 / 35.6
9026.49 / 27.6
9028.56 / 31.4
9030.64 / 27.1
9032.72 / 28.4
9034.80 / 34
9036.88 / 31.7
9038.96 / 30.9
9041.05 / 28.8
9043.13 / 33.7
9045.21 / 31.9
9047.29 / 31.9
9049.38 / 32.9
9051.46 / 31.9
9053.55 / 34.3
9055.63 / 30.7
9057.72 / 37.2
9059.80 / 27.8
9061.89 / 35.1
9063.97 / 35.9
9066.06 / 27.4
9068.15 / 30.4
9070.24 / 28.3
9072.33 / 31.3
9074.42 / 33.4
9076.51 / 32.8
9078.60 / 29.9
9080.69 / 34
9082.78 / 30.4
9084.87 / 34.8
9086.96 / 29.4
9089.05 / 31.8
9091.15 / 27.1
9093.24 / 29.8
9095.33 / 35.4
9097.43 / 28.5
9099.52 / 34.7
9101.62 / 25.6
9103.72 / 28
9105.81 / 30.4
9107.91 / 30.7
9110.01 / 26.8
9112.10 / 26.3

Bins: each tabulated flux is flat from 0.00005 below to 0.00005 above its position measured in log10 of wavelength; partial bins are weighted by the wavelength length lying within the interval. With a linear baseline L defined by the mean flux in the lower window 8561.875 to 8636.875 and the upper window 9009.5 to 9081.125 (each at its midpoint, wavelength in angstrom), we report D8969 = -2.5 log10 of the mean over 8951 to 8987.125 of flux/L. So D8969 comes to -0.20 mag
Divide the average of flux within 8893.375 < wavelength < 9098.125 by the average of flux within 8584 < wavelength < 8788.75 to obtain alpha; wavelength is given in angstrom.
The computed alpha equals 1.1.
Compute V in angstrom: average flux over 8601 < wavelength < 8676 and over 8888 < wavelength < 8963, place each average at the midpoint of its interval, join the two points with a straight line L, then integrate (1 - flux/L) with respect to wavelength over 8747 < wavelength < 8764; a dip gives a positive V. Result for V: 1.8 angstrom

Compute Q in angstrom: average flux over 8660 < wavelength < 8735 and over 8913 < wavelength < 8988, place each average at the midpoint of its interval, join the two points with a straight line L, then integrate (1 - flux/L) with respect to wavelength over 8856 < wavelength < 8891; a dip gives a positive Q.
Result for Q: 6.3 angstrom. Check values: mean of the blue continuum 31.9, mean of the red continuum 41.4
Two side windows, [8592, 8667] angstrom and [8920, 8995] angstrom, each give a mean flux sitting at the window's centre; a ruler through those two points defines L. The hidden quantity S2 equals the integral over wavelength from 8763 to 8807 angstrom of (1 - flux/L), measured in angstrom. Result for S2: 4.9 angstrom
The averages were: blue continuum 31.4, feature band 32.1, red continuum 41.3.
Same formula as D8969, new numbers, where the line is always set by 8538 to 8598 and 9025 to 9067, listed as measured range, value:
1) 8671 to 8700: -0.05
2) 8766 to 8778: 0.03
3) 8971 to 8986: 0.04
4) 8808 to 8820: 0.05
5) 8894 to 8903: 0.02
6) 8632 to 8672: -0.04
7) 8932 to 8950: -0.12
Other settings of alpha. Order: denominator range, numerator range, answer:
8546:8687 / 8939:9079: 1.03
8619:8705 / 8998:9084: 0.98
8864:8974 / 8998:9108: 0.80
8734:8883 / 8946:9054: 1.03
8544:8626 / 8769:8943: 1.14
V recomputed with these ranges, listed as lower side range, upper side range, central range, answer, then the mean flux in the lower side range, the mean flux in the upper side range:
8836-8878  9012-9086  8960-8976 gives -0.3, 33.4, 31.4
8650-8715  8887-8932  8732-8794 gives 7.4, 32.4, 44.2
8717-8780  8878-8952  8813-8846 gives 2.9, 31.3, 40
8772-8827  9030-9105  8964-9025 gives 0.9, 30.8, 31.3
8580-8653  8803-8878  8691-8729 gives 0.7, 30.8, 32.4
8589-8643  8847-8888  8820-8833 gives -0.5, 30.3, 31.8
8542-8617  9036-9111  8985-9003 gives 0.8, 30.9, 31.3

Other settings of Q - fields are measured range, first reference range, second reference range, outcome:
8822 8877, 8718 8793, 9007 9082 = -2.51 angstrom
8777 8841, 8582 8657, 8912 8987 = 8.49 angstrom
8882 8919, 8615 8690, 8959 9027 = -2.57 angstrom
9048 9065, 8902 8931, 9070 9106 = 0.53 angstrom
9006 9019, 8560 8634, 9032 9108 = 0.04 angstrom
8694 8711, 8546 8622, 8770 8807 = 0.42 angstrom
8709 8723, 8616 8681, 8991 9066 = 0.61 angstrom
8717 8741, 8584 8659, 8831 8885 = 0.71 angstrom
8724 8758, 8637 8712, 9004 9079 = 0.74 angstrom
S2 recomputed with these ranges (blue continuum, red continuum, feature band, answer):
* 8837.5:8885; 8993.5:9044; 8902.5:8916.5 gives -2.97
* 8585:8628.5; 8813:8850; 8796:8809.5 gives 0.68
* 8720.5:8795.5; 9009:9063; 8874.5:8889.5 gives 1.25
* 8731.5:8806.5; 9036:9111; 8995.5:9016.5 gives -0.35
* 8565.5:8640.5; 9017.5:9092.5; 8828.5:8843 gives -2.46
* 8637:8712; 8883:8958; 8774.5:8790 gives 1.85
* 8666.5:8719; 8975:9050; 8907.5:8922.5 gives -0.22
